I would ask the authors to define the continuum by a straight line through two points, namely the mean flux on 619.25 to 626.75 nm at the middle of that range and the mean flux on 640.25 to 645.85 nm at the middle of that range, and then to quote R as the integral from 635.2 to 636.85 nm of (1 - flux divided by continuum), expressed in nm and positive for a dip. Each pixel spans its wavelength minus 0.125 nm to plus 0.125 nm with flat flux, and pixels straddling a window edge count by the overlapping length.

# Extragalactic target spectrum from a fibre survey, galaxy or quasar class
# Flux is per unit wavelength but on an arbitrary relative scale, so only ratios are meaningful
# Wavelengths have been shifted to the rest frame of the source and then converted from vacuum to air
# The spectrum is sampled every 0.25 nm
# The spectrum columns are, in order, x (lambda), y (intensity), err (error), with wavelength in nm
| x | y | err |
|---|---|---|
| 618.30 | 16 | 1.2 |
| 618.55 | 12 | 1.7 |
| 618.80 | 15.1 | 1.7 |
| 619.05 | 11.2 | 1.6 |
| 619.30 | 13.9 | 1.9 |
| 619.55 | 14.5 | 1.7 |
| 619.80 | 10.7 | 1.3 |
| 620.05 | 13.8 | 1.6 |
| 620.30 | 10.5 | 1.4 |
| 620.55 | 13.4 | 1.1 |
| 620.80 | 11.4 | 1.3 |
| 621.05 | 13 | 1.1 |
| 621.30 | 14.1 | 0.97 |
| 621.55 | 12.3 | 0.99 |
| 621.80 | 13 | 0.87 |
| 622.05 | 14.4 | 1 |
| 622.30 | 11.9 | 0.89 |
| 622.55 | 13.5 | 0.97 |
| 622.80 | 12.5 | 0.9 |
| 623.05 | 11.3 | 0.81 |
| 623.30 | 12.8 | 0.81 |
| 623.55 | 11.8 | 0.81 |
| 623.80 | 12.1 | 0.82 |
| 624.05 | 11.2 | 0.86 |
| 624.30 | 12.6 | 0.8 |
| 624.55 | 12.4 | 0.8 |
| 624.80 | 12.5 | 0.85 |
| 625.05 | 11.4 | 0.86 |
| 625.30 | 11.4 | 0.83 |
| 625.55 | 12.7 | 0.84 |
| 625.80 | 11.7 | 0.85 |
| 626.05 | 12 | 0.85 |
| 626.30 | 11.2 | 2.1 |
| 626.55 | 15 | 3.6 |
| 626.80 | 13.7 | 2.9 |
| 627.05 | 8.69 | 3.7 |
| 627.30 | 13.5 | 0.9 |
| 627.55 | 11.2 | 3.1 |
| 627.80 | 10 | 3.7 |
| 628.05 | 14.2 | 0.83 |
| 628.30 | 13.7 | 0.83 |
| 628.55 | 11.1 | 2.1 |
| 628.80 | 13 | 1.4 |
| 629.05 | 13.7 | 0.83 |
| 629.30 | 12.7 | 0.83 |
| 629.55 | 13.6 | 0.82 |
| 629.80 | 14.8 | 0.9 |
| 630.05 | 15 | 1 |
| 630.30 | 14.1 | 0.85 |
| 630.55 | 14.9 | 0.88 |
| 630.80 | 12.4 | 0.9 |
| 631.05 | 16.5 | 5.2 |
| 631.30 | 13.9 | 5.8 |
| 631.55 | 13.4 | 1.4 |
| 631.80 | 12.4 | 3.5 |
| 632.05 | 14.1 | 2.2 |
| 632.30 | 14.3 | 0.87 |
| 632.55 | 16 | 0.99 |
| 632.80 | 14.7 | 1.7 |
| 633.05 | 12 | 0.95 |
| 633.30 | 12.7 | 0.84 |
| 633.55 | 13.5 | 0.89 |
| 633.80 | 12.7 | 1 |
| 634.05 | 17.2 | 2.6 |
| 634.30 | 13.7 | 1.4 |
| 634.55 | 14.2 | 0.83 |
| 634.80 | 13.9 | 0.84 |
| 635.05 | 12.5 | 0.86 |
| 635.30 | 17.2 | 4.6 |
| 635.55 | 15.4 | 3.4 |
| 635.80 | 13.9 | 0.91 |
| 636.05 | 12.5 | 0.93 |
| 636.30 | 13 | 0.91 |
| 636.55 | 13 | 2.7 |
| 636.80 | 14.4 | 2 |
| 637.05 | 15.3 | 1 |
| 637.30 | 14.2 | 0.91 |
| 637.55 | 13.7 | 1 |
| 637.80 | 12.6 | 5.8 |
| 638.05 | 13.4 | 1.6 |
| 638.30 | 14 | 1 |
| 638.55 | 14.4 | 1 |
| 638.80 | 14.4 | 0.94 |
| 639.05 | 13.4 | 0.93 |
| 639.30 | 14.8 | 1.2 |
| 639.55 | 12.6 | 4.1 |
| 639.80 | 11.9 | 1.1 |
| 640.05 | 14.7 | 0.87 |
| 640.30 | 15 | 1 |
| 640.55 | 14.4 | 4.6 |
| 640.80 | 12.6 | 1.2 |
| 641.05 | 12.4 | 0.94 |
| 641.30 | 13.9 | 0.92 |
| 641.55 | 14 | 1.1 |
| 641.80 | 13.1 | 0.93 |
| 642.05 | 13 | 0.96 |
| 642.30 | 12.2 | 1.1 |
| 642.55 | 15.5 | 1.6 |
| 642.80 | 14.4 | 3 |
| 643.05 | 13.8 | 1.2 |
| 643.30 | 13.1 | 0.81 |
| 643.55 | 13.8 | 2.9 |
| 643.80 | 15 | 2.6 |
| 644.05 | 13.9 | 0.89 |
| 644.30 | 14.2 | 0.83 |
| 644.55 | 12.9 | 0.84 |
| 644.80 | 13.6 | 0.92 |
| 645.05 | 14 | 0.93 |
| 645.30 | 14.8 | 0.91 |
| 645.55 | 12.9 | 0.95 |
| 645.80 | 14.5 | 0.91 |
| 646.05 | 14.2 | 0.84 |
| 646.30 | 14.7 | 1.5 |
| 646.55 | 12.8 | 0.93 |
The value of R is -0.10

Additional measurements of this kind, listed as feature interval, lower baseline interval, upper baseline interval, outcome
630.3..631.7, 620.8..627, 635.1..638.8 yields -0.09 nm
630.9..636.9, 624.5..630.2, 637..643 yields -0.39 nm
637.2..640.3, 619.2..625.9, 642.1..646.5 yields -0.04 nm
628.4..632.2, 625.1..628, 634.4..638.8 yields -0.30 nm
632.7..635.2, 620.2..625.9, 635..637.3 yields 0.03 nm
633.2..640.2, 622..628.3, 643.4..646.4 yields -0.33 nm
